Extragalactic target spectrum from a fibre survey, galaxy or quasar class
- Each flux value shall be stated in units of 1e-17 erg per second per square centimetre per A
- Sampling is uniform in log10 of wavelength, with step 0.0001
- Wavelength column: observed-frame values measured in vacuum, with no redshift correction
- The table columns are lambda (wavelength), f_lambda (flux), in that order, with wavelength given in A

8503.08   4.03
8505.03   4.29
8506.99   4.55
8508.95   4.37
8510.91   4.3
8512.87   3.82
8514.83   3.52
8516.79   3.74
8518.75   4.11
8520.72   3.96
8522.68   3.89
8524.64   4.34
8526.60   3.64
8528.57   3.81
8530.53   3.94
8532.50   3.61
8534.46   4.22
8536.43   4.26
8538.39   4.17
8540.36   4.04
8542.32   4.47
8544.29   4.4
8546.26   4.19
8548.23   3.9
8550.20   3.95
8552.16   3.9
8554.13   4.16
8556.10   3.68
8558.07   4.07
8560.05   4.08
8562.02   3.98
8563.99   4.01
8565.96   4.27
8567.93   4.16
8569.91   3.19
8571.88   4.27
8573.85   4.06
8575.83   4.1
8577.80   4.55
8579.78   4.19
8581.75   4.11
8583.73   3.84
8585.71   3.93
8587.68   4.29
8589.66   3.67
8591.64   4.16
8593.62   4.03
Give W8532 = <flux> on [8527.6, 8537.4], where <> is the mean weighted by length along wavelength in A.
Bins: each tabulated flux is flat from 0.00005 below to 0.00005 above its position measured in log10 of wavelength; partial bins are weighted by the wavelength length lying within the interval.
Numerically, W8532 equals 3.97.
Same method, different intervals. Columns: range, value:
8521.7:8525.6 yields 4.12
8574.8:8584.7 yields 4.16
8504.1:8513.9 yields 4.26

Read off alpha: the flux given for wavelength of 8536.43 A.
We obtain 4.26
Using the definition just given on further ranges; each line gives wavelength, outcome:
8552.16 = 3.9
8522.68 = 3.89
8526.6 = 3.64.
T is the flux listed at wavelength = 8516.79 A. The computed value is 3.74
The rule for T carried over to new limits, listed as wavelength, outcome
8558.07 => 4.07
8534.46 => 4.22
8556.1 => 3.68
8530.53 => 3.94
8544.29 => 4.4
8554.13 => 4.16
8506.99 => 4.55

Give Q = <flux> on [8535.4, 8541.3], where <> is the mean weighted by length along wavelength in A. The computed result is 4.16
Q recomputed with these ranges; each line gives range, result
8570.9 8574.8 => 4.17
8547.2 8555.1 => 3.98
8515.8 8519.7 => 3.92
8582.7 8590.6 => 3.93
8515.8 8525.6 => 4.01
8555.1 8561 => 3.94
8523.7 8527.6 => 3.98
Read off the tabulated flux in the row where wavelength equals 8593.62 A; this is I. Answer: 4.03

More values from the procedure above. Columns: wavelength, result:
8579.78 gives 4.19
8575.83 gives 4.1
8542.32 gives 4.47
